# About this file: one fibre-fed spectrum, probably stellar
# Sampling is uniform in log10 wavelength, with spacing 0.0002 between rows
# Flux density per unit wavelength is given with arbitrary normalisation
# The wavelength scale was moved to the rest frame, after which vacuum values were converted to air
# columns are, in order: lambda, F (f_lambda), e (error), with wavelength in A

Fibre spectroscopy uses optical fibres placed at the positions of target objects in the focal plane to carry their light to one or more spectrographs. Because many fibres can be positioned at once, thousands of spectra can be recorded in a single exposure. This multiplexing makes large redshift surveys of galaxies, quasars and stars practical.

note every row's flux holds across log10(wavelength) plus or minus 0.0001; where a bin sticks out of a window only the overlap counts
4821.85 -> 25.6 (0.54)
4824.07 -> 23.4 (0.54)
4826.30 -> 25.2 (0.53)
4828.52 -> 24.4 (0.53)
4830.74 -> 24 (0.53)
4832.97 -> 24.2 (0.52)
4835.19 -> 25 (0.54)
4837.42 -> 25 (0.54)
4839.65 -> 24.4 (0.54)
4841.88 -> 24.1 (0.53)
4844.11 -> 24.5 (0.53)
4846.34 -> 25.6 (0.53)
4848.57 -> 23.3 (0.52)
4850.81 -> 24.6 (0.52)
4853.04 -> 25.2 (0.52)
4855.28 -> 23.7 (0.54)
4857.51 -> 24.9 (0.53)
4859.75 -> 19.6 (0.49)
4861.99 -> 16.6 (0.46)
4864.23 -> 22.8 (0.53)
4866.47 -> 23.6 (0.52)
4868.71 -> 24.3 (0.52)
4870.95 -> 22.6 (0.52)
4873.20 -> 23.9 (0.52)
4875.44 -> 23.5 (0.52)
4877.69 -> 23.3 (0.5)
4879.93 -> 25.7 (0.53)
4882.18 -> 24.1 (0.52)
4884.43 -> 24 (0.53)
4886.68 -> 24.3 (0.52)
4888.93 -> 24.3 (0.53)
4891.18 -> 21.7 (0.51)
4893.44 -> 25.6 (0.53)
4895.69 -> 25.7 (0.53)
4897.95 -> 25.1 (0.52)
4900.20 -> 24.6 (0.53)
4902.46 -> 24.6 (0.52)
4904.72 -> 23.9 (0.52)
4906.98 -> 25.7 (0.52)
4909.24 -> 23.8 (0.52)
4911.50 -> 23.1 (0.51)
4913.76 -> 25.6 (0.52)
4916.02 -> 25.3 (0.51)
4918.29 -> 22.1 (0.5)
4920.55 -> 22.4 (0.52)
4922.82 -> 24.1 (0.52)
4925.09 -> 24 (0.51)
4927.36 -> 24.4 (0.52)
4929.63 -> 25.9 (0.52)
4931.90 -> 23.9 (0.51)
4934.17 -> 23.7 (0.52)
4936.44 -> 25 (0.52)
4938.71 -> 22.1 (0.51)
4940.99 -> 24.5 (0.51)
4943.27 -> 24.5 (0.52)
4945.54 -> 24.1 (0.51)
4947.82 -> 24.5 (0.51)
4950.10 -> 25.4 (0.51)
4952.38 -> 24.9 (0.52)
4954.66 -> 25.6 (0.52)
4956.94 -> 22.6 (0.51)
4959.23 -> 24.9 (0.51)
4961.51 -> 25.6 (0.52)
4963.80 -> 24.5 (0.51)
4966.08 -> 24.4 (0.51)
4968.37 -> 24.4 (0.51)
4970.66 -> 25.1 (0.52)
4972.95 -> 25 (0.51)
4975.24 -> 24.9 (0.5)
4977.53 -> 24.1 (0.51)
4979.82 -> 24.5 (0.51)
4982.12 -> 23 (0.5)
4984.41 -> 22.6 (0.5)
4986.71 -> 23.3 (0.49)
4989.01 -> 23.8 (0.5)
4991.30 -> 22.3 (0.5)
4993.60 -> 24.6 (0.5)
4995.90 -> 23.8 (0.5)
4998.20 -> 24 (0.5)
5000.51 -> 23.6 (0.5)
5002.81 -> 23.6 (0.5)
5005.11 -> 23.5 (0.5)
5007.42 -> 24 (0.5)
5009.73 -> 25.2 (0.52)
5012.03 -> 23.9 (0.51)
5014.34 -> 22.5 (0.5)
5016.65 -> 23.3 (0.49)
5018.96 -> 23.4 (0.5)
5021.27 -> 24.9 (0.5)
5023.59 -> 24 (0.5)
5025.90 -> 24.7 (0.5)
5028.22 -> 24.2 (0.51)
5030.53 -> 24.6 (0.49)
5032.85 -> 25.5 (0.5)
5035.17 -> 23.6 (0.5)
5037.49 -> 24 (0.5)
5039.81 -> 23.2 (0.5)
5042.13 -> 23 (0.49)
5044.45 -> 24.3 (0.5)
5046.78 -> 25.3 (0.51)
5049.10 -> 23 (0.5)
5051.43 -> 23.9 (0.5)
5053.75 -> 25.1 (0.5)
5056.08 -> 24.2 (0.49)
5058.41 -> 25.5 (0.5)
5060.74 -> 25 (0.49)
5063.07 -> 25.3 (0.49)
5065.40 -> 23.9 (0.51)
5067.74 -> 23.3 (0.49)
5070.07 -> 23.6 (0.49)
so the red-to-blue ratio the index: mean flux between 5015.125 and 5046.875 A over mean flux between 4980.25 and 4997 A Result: 1.03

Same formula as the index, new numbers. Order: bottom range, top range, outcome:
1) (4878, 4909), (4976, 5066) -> 0.98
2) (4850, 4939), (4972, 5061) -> 1.01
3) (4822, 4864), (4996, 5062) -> 1.01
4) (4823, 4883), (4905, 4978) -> 1.03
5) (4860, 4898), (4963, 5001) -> 1.02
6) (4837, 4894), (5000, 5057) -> 1.02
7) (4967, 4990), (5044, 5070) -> 1.01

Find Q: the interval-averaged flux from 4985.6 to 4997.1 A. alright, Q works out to 23.6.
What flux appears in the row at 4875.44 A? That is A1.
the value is 23.5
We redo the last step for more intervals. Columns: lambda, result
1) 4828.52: 24.4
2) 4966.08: 24.4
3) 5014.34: 22.5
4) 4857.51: 24.9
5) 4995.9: 23.8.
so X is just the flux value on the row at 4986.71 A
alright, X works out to 23.3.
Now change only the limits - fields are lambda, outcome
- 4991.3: 22.3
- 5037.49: 24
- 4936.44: 25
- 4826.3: 25.2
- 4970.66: 25.1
